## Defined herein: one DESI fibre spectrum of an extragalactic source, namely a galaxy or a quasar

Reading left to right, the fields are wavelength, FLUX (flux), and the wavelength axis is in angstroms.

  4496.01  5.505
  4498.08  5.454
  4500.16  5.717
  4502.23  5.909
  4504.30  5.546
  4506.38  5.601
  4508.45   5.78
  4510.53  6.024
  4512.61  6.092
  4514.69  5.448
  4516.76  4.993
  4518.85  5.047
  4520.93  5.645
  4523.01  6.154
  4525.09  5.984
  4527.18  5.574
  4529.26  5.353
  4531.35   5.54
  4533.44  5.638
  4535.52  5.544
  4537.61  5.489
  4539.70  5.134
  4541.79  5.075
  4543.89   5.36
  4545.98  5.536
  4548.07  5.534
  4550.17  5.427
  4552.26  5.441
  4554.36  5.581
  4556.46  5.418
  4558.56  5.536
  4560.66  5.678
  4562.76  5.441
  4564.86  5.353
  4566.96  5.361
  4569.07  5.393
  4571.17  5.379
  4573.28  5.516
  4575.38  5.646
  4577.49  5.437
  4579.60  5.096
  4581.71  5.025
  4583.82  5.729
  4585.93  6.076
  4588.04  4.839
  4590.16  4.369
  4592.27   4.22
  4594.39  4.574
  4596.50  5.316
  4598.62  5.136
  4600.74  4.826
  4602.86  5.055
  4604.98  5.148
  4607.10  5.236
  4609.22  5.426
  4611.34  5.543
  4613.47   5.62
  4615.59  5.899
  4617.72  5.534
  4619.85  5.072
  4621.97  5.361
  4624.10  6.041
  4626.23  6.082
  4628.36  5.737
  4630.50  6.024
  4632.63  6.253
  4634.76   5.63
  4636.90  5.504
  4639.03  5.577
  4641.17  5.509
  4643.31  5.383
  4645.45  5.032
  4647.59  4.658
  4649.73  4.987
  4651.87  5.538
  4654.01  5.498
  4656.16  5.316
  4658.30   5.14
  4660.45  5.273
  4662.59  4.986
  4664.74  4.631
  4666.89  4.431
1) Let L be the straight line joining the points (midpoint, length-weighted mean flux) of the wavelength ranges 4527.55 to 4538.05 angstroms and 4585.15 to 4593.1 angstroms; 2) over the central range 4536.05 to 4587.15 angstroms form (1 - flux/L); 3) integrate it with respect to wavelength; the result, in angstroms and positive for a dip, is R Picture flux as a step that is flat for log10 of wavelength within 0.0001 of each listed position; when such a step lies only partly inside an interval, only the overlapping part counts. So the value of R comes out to -2.7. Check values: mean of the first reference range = 5.52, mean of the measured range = 5.44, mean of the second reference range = 4.85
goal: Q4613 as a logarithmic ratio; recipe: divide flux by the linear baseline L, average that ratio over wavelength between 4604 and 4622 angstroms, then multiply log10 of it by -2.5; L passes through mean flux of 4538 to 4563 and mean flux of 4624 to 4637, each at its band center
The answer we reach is 0.07 mag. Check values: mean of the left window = 5.43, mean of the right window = 5.91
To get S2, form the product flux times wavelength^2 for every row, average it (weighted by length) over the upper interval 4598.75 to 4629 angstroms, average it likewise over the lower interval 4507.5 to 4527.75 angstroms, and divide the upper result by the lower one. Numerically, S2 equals 1.00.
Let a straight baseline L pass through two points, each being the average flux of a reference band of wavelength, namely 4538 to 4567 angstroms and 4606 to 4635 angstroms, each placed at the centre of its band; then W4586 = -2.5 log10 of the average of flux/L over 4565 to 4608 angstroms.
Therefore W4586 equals 0.08 mag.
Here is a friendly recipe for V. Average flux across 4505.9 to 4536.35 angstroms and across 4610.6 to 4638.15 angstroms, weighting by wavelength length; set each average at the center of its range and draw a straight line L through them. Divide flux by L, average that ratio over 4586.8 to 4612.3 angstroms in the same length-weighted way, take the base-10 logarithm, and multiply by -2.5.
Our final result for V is 0.15 mag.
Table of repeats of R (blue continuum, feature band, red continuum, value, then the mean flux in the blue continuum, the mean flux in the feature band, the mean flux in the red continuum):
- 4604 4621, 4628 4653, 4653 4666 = -1.1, 5.44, 5.48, 5.13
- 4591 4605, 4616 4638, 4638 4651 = -2.8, 4.87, 5.73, 5.19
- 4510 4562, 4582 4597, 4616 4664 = 1.3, 5.52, 5.01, 5.46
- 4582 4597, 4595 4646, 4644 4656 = -4.1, 5.01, 5.49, 5.16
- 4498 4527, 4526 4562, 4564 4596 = -0.1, 5.67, 5.46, 5.2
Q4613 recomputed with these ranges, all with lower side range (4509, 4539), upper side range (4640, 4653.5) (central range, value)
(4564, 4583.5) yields 0.014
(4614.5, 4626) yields -0.066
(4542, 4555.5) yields 0.014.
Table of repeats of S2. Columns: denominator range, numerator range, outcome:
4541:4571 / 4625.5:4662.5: 1.04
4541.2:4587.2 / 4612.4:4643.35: 1.07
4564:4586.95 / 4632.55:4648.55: 1.02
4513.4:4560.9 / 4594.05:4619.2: 1.00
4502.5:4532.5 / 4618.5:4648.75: 1.04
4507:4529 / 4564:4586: 0.98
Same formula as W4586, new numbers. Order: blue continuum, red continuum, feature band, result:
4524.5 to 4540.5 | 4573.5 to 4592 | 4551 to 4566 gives -0.02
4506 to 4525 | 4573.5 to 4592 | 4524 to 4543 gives 0.01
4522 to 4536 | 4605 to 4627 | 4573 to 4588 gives 0.03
